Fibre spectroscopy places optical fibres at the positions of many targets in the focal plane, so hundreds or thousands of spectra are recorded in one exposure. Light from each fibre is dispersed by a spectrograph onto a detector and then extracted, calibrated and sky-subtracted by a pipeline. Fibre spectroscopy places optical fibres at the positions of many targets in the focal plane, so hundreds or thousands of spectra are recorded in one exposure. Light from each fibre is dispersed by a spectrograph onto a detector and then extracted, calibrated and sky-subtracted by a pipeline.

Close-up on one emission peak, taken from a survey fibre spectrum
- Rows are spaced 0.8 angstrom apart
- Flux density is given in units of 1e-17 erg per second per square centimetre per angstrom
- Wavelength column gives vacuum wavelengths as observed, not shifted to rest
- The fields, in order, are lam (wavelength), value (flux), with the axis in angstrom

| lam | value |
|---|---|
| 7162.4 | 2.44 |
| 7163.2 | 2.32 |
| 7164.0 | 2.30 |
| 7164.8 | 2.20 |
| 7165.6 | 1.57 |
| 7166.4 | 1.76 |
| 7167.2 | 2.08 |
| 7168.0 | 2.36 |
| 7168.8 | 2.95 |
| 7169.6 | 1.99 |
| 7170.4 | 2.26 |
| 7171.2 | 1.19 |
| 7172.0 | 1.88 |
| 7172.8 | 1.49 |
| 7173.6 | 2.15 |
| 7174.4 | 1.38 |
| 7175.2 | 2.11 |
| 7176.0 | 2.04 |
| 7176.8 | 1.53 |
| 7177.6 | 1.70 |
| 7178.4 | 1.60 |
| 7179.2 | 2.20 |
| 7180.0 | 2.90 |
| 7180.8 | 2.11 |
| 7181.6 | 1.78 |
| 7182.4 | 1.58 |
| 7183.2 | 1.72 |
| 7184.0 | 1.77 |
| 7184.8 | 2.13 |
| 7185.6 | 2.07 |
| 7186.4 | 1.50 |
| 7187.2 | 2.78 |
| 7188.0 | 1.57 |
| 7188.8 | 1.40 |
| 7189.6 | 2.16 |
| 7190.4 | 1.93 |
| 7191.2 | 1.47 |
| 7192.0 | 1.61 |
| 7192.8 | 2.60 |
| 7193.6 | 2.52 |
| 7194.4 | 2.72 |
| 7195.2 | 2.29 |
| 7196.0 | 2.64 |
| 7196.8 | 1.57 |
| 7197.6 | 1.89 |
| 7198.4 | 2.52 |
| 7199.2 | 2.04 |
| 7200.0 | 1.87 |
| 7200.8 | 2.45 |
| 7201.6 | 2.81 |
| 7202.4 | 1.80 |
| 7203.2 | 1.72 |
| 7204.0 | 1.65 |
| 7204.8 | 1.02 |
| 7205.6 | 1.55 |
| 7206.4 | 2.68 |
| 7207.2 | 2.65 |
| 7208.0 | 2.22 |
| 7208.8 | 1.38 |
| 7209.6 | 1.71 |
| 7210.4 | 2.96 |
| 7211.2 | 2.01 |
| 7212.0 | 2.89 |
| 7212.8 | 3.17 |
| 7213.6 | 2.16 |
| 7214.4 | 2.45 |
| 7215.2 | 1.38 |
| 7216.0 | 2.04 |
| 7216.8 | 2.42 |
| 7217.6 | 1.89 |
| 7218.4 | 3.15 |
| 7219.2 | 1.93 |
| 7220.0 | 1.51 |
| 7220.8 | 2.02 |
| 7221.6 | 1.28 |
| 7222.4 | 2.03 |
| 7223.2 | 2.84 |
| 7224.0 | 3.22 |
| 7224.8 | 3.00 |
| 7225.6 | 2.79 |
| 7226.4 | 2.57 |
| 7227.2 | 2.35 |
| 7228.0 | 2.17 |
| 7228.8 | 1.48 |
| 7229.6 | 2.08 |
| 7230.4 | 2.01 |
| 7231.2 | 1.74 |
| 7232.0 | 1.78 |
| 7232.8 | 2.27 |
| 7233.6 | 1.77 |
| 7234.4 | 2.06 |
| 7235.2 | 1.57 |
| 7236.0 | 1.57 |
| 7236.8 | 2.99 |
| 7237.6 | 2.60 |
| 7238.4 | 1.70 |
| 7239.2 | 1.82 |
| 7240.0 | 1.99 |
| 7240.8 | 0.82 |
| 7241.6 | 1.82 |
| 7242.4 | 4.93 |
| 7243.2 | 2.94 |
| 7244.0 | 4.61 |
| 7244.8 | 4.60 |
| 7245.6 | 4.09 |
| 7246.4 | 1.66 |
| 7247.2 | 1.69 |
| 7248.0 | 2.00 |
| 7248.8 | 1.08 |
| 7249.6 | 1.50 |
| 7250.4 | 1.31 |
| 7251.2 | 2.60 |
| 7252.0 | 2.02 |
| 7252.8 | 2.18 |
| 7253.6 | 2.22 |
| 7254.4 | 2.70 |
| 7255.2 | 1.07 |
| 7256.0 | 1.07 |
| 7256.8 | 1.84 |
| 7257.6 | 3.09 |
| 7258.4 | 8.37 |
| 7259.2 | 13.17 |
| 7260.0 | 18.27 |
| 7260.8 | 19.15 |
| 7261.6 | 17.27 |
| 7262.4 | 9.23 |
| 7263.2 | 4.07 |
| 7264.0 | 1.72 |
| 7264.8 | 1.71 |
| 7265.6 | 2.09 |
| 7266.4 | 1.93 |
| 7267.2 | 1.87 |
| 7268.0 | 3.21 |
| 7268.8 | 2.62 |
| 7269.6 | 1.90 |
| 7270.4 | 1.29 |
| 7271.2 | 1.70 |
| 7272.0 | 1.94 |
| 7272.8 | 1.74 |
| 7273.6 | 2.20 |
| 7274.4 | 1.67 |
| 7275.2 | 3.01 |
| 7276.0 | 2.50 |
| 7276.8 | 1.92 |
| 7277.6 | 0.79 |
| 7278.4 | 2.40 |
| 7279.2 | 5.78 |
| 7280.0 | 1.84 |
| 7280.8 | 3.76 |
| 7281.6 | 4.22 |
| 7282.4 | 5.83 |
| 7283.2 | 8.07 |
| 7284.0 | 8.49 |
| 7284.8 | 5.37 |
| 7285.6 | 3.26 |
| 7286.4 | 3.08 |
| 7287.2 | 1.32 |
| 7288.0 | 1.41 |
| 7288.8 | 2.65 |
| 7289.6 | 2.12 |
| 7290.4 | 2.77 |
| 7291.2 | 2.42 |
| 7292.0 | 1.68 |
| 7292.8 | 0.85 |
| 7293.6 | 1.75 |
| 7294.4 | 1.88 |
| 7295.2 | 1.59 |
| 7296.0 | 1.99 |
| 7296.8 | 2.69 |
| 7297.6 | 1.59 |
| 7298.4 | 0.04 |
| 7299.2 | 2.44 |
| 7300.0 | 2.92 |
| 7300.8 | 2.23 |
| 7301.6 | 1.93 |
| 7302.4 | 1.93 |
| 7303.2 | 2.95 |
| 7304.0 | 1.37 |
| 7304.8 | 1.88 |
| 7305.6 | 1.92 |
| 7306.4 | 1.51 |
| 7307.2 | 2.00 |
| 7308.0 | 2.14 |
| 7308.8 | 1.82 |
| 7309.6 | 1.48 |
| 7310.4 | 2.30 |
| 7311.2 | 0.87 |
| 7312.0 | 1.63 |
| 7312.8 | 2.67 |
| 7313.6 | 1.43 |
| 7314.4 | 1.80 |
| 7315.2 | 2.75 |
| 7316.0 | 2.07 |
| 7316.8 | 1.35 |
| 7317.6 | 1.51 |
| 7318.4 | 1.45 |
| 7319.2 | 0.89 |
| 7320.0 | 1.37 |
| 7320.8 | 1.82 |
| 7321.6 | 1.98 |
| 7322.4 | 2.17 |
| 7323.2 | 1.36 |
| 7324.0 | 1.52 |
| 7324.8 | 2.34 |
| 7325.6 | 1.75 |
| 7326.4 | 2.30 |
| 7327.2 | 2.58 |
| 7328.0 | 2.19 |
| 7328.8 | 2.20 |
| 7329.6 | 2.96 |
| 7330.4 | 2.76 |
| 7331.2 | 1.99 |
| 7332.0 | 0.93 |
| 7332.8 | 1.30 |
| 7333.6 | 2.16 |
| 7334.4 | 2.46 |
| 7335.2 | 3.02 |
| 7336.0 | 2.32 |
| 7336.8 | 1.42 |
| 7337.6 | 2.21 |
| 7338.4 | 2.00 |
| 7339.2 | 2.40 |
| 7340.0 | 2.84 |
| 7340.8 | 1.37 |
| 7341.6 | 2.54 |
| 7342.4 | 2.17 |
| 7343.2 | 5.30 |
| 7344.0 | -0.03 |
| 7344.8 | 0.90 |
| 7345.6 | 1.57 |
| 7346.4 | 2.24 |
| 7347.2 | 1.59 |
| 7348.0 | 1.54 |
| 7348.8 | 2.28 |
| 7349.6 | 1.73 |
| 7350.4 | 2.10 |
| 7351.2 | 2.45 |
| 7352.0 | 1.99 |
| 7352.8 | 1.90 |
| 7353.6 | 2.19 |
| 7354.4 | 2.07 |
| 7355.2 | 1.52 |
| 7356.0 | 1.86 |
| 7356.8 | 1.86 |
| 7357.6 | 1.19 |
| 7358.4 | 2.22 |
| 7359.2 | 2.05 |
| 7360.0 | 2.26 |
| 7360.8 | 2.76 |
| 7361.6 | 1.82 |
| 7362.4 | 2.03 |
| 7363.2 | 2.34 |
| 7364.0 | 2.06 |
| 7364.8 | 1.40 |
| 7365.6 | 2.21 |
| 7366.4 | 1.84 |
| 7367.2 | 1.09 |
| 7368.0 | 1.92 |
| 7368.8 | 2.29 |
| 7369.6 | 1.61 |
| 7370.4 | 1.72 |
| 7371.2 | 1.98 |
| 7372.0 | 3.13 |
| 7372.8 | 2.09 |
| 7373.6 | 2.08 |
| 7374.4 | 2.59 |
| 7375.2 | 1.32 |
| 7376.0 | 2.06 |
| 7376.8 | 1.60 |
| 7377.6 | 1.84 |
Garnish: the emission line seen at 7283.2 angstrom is [N II]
